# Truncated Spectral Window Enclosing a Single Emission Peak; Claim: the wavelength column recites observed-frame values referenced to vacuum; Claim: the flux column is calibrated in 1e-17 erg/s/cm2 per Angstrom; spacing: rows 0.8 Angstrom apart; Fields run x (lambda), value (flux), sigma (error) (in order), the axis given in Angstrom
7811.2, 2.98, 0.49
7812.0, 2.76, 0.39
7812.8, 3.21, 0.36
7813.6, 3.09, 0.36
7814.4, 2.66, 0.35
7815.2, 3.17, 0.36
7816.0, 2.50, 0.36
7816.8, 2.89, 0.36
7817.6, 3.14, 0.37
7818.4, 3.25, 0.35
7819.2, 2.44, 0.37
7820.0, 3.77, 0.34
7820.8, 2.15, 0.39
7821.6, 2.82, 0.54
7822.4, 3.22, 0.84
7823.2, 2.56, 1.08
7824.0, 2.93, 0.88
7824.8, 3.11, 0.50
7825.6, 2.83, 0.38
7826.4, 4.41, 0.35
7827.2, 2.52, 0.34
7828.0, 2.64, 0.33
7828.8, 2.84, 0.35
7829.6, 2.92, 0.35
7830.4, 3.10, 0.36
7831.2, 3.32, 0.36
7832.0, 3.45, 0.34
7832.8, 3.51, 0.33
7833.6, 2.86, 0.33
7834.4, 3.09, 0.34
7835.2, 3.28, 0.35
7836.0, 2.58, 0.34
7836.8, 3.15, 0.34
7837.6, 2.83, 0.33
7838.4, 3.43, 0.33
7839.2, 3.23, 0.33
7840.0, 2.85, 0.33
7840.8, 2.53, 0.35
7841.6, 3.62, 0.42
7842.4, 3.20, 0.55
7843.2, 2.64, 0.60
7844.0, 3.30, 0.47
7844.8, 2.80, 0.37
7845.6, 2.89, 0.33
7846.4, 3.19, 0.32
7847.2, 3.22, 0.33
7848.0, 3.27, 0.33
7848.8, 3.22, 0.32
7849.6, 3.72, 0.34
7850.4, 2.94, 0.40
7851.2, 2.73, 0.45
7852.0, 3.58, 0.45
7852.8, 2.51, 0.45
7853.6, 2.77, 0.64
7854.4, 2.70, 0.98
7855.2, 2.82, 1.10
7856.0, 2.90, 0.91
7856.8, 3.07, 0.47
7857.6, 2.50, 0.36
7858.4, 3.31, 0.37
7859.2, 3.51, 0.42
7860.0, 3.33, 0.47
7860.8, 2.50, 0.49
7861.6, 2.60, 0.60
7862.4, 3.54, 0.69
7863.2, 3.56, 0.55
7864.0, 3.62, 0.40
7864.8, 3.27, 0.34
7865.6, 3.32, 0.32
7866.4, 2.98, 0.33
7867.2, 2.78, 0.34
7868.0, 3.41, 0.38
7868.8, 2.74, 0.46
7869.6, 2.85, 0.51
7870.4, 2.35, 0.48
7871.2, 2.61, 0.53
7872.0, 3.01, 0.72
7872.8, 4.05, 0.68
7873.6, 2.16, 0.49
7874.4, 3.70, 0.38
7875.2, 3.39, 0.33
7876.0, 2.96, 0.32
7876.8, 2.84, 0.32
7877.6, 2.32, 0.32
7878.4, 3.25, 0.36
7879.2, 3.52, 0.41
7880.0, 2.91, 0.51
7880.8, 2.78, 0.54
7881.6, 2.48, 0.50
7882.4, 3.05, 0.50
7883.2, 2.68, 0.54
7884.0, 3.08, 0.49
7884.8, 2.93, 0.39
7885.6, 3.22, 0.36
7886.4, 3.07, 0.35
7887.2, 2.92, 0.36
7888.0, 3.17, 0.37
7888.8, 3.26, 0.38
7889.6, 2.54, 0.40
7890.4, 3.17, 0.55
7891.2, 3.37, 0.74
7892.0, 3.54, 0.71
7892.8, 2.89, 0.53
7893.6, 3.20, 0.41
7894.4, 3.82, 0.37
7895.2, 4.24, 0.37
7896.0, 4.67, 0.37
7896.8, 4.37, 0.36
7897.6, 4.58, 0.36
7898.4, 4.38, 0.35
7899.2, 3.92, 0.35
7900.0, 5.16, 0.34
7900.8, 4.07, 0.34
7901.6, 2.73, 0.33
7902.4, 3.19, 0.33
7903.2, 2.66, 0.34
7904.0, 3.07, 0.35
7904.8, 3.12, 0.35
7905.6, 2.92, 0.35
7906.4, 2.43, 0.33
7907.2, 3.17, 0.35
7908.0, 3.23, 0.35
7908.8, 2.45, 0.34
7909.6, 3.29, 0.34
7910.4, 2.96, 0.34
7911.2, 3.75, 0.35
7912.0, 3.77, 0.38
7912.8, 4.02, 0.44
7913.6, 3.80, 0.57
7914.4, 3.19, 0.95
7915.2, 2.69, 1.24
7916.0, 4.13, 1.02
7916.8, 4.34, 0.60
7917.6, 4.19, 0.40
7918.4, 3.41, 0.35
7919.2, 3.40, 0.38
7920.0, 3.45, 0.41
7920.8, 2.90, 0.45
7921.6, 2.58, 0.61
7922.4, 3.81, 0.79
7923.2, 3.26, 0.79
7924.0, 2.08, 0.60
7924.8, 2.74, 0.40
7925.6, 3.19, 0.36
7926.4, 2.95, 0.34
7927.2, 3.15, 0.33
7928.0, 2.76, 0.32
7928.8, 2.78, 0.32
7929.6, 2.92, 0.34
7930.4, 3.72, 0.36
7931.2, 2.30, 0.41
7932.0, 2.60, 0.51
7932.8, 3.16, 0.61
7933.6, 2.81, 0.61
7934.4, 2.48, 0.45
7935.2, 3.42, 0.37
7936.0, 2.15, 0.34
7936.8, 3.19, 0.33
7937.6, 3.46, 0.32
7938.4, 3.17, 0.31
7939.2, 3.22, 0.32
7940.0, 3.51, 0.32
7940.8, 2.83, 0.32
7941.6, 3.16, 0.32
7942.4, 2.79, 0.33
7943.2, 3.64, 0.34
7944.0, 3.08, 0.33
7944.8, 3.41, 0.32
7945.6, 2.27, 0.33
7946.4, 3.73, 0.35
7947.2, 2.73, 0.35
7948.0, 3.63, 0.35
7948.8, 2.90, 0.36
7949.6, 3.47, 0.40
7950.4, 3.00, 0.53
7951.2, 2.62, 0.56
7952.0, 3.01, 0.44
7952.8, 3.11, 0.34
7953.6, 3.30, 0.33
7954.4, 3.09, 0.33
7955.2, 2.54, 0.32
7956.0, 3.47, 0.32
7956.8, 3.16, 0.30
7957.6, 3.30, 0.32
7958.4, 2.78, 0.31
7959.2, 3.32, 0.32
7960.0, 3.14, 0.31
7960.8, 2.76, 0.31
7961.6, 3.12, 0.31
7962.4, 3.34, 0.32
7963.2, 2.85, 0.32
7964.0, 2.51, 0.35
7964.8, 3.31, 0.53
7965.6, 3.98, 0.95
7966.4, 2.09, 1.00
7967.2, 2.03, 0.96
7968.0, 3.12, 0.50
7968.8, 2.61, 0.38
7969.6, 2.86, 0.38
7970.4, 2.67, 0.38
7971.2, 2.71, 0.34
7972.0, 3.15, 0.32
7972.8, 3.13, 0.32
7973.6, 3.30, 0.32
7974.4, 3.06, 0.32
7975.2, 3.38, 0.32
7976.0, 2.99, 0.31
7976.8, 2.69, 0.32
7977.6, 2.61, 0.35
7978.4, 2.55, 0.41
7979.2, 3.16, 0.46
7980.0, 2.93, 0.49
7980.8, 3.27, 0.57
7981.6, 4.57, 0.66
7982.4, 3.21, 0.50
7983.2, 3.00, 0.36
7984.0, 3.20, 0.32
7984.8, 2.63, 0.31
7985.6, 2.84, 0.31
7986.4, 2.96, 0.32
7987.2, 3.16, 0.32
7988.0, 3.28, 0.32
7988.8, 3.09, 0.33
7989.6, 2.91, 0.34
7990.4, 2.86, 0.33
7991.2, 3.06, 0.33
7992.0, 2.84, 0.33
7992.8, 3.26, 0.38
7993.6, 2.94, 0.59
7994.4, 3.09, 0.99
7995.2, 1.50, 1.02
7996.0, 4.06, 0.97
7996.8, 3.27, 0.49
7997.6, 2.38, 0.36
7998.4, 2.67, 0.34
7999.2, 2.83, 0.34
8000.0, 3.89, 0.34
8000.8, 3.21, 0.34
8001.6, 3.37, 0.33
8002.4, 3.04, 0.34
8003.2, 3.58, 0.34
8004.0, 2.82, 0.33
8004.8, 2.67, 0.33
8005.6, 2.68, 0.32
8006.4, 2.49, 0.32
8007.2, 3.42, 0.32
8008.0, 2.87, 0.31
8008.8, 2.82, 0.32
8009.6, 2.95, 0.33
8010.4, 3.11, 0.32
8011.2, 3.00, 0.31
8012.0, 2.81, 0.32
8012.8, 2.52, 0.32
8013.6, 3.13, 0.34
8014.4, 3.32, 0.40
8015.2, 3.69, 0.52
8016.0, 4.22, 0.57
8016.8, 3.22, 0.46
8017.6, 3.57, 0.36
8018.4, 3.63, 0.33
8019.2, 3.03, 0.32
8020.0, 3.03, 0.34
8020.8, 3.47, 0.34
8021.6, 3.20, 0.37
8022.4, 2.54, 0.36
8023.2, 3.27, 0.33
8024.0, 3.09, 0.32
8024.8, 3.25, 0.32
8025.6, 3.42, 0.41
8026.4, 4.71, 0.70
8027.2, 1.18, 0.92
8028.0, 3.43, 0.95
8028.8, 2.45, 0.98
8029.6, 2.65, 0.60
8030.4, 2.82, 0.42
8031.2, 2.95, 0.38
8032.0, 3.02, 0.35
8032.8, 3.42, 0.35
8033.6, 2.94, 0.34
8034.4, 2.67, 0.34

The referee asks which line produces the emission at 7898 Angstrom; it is [S II]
